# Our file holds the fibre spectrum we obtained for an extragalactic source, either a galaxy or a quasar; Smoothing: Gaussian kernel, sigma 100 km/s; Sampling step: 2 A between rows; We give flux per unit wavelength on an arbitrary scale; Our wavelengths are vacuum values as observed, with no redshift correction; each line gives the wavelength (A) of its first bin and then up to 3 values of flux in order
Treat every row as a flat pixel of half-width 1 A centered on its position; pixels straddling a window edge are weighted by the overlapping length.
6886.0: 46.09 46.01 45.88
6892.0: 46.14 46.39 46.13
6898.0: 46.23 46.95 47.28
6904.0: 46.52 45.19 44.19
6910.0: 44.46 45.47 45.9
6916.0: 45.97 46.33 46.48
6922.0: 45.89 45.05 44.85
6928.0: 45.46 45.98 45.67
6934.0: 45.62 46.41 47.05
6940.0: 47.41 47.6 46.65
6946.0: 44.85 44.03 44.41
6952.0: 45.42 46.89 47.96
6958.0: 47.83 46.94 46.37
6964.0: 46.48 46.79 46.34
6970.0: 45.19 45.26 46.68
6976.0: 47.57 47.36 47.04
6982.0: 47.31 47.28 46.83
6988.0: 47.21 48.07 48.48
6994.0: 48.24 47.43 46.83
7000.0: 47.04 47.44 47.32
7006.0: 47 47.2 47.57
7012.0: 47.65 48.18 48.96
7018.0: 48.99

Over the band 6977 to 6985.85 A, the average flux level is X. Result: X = 47.2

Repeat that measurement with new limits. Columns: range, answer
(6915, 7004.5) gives 46.6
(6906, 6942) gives 45.8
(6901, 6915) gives 45.6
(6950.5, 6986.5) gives 46.7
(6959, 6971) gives 46.4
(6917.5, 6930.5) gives 45.7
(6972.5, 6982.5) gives 47.1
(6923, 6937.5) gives 45.6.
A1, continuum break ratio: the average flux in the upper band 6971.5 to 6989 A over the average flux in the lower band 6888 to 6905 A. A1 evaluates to 1.01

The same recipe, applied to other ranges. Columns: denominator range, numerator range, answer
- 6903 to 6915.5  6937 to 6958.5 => 1.02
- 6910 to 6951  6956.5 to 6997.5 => 1.03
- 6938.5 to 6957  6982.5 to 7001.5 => 1.03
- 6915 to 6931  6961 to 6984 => 1.02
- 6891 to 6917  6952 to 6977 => 1.02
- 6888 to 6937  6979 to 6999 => 1.04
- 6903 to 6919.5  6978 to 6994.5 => 1.04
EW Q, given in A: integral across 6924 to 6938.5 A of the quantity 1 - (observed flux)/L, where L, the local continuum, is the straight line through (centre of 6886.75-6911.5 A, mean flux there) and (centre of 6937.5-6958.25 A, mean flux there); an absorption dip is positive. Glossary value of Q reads 0.13 A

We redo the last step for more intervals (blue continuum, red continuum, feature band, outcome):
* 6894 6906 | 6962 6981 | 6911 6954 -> 0.6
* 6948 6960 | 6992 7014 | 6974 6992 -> -0.1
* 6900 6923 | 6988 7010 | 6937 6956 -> 0.1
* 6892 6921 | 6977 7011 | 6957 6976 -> 0.2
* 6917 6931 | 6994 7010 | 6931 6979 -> 0.0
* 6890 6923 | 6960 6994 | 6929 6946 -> 0.0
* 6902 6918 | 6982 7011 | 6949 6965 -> 0.0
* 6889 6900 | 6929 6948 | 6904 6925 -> 0.3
